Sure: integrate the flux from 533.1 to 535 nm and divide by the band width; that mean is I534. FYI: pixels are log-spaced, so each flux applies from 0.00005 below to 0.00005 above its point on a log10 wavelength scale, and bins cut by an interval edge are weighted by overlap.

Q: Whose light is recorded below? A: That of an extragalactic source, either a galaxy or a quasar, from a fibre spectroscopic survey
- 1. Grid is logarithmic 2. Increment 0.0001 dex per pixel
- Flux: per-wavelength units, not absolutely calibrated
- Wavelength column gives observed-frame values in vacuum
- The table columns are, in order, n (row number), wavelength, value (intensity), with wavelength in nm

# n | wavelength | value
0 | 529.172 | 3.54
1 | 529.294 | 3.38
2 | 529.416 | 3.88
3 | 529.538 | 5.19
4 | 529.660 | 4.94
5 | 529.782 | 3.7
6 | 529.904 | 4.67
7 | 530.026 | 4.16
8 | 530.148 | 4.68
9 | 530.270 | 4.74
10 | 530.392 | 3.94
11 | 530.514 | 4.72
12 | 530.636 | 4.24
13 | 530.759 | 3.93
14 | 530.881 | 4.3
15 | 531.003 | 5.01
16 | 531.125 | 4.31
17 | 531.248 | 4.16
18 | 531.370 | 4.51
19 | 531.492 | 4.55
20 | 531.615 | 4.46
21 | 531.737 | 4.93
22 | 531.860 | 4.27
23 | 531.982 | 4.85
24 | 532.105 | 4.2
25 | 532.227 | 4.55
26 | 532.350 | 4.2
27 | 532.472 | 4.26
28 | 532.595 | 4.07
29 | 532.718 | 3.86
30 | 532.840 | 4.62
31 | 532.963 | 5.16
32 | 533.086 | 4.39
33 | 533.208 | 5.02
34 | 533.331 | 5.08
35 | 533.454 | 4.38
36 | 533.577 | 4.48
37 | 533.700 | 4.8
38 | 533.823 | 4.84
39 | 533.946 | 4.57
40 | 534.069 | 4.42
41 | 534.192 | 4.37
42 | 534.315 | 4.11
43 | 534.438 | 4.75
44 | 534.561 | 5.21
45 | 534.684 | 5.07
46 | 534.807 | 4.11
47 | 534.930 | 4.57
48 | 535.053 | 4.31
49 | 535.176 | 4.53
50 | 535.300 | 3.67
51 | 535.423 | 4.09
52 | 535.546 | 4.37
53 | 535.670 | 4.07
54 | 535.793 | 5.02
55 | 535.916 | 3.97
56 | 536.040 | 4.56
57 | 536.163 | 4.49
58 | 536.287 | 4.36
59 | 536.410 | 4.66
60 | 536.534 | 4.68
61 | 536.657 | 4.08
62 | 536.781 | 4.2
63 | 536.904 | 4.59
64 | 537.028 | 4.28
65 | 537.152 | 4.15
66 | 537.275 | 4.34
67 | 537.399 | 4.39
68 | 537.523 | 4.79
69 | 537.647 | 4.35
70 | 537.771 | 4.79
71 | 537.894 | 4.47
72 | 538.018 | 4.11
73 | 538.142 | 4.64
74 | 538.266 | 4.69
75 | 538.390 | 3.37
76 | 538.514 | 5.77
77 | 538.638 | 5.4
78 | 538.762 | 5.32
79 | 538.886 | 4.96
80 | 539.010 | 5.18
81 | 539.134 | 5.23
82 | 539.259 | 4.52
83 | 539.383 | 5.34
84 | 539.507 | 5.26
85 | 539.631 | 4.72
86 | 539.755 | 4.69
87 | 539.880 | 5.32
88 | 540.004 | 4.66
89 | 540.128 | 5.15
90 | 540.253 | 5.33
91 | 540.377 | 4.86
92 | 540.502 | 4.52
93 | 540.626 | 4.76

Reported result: 4.65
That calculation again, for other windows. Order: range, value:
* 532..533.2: 4.42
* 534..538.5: 4.42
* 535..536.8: 4.34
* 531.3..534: 4.55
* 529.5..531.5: 4.45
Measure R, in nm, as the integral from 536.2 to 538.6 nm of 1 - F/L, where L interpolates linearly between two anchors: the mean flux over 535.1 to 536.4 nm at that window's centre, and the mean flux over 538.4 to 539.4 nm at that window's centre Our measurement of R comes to 0.135 nm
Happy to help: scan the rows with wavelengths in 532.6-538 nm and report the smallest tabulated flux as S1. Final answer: 3.67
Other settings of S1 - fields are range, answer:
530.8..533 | 3.86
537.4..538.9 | 3.37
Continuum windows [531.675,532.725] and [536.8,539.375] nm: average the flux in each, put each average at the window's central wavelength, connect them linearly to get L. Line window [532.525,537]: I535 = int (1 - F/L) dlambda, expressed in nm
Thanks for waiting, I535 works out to 0.02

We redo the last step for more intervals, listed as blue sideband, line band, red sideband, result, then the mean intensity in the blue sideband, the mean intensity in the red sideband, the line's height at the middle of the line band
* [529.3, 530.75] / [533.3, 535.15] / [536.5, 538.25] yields -0.08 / 4.38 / 4.42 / 4.41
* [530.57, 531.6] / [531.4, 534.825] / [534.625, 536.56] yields -0.13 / 4.38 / 4.4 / 4.39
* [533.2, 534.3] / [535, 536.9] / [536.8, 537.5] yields 0.05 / 4.62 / 4.37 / 4.45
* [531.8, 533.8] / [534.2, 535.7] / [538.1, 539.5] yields 0.09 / 4.52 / 4.96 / 4.68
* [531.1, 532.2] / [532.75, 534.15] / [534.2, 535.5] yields -0.07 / 4.48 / 4.44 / 4.46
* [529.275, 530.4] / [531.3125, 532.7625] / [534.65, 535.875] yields -0.01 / 4.38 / 4.36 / 4.37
